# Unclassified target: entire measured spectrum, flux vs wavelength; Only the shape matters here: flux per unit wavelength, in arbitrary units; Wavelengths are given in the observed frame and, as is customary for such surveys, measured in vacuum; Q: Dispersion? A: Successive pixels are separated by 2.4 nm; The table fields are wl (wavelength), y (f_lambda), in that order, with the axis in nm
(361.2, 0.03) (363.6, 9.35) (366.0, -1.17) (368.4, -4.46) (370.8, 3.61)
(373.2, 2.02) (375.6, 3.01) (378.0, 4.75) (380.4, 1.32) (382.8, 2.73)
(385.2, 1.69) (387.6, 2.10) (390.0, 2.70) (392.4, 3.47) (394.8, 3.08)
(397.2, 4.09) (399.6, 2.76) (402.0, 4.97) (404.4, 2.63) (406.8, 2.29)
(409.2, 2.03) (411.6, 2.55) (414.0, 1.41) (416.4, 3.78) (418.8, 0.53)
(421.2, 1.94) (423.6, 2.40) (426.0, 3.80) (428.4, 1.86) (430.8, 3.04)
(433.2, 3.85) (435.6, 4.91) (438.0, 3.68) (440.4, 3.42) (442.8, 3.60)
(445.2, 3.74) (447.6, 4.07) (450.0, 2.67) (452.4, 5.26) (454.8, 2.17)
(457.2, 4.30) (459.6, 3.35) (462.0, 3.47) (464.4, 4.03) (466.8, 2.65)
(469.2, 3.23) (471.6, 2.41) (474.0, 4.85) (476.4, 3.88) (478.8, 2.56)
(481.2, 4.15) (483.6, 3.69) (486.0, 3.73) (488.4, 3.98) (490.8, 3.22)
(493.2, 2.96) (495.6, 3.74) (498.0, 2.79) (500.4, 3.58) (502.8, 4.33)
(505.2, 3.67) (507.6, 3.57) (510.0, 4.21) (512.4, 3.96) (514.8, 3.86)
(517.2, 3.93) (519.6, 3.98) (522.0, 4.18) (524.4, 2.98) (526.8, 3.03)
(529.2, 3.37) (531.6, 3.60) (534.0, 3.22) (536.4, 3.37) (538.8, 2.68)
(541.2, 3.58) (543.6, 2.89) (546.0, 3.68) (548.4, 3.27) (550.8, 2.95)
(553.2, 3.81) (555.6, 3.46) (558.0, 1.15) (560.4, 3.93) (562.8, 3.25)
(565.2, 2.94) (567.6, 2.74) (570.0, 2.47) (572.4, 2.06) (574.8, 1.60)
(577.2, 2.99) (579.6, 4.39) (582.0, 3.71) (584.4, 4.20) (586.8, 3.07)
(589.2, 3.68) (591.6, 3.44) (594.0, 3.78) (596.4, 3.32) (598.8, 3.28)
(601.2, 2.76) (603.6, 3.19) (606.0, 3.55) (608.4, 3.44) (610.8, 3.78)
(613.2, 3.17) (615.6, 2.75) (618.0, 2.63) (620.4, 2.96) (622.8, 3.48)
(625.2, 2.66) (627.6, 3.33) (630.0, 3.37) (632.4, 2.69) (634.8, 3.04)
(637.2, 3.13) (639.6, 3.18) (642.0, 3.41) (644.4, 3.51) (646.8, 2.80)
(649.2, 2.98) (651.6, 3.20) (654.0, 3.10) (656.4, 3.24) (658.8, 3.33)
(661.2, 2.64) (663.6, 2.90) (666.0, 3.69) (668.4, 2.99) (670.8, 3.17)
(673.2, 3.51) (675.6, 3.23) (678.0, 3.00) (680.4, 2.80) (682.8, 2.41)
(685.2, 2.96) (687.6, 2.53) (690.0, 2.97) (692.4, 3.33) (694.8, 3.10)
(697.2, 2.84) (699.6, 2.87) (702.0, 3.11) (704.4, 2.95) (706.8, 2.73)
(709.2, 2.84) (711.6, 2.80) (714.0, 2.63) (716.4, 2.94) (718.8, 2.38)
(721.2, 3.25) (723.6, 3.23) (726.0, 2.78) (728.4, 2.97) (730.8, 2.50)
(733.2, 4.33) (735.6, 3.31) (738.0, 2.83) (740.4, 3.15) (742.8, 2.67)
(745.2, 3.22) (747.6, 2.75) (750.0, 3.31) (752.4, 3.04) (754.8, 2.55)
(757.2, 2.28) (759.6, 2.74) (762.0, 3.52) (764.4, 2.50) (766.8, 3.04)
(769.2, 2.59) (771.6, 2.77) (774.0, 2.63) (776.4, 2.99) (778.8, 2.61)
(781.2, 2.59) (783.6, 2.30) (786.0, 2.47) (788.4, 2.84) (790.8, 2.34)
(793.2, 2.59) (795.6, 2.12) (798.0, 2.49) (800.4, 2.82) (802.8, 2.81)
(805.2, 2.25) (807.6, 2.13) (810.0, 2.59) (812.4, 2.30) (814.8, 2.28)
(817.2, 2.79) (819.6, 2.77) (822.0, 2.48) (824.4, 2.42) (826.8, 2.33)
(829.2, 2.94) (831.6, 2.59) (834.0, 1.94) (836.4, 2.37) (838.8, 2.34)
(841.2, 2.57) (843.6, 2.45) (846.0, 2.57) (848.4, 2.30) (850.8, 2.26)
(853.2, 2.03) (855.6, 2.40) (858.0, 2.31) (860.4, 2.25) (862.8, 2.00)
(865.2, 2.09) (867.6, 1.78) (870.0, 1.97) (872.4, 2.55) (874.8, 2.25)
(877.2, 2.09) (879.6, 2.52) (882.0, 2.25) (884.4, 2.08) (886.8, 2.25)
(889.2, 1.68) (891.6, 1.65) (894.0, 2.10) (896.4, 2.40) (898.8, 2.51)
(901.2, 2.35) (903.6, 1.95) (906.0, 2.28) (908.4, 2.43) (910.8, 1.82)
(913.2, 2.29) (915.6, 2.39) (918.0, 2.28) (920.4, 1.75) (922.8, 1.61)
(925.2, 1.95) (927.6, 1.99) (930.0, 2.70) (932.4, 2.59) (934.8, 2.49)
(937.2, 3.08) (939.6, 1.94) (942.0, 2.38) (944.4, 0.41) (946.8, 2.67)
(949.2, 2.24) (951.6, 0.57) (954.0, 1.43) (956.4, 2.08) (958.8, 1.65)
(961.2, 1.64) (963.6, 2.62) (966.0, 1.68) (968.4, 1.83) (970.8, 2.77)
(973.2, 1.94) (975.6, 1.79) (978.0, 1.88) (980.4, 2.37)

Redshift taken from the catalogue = 0.12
